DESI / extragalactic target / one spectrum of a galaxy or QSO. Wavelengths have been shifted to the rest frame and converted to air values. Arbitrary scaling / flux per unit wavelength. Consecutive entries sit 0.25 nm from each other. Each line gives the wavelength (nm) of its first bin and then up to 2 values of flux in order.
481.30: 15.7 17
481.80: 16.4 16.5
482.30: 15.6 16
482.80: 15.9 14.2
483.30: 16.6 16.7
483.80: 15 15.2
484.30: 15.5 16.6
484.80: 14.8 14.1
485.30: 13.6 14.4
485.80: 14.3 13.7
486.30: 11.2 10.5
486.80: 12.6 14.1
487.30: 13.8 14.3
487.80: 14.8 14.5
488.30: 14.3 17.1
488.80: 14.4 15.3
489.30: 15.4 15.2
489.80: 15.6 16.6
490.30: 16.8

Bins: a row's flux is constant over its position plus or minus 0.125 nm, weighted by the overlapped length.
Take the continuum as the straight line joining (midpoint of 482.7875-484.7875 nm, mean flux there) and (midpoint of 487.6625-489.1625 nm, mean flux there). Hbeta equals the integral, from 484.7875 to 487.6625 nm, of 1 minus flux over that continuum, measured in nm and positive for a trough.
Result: 0.36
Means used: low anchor 15.7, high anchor 15.1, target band 13.4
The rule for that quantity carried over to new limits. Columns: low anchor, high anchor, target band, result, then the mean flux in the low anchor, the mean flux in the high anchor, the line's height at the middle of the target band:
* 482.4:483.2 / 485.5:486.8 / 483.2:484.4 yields -0.10 nm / 15.4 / 12.7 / 14.6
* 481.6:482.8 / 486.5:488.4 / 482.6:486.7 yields 0.14 nm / 16.2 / 13.7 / 15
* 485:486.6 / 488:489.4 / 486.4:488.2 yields 0.10 nm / 13.2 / 15.2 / 14.2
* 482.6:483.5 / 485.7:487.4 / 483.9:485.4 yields -0.06 nm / 15.7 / 12.9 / 14.4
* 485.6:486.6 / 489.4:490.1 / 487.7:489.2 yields -0.05 nm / 12.7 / 15.7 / 14.6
